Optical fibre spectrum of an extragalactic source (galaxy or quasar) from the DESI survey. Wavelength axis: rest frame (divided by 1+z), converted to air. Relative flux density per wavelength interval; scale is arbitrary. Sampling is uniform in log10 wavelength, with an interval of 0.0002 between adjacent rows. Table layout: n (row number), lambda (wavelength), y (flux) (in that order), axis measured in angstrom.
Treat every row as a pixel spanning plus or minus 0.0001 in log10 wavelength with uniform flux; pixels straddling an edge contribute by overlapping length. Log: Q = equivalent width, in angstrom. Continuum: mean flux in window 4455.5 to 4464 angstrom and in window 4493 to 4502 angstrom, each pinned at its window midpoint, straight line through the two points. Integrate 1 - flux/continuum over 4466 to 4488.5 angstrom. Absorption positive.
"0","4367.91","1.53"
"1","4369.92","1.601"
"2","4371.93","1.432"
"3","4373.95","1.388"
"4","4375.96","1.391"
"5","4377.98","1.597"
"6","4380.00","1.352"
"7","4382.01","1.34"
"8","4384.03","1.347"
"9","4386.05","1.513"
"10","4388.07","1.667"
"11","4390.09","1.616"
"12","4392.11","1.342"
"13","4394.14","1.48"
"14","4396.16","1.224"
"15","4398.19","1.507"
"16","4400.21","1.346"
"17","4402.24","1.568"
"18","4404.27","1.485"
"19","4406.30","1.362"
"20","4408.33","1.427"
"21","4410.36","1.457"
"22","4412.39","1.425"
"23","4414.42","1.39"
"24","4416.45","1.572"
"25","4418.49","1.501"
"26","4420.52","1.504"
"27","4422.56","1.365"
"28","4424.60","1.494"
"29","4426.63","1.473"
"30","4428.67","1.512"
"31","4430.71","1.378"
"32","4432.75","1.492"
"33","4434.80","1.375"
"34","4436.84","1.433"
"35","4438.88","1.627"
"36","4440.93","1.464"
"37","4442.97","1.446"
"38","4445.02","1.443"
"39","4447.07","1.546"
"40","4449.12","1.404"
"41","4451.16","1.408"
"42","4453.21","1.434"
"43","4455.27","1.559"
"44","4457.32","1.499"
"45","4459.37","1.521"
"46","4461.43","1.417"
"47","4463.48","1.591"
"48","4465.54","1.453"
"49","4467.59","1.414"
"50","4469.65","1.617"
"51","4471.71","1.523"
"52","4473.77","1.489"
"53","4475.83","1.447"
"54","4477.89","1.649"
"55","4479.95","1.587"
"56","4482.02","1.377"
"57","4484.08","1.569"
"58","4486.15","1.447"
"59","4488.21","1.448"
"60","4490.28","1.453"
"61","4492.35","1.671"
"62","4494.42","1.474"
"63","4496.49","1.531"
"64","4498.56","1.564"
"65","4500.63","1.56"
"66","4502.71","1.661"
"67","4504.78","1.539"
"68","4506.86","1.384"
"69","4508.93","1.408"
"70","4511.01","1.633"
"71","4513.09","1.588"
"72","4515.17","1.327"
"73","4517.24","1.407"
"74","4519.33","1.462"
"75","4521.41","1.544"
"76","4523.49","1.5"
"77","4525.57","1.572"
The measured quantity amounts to 0.3 angstrom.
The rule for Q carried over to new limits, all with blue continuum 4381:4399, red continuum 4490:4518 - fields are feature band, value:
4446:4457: 0.1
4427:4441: 0.1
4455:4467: -0.1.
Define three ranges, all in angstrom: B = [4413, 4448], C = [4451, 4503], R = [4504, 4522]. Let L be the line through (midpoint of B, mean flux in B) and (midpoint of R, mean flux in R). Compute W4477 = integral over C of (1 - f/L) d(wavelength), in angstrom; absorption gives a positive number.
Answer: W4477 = -1.45 angstrom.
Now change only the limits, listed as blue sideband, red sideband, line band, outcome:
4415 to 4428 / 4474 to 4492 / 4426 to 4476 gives 0.5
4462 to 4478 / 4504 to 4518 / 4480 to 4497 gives -0.1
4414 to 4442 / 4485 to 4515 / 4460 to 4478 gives -0.1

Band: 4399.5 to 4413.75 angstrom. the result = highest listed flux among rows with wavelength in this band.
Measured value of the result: 1.568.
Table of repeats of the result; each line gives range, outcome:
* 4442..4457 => 1.559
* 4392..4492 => 1.649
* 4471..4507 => 1.671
